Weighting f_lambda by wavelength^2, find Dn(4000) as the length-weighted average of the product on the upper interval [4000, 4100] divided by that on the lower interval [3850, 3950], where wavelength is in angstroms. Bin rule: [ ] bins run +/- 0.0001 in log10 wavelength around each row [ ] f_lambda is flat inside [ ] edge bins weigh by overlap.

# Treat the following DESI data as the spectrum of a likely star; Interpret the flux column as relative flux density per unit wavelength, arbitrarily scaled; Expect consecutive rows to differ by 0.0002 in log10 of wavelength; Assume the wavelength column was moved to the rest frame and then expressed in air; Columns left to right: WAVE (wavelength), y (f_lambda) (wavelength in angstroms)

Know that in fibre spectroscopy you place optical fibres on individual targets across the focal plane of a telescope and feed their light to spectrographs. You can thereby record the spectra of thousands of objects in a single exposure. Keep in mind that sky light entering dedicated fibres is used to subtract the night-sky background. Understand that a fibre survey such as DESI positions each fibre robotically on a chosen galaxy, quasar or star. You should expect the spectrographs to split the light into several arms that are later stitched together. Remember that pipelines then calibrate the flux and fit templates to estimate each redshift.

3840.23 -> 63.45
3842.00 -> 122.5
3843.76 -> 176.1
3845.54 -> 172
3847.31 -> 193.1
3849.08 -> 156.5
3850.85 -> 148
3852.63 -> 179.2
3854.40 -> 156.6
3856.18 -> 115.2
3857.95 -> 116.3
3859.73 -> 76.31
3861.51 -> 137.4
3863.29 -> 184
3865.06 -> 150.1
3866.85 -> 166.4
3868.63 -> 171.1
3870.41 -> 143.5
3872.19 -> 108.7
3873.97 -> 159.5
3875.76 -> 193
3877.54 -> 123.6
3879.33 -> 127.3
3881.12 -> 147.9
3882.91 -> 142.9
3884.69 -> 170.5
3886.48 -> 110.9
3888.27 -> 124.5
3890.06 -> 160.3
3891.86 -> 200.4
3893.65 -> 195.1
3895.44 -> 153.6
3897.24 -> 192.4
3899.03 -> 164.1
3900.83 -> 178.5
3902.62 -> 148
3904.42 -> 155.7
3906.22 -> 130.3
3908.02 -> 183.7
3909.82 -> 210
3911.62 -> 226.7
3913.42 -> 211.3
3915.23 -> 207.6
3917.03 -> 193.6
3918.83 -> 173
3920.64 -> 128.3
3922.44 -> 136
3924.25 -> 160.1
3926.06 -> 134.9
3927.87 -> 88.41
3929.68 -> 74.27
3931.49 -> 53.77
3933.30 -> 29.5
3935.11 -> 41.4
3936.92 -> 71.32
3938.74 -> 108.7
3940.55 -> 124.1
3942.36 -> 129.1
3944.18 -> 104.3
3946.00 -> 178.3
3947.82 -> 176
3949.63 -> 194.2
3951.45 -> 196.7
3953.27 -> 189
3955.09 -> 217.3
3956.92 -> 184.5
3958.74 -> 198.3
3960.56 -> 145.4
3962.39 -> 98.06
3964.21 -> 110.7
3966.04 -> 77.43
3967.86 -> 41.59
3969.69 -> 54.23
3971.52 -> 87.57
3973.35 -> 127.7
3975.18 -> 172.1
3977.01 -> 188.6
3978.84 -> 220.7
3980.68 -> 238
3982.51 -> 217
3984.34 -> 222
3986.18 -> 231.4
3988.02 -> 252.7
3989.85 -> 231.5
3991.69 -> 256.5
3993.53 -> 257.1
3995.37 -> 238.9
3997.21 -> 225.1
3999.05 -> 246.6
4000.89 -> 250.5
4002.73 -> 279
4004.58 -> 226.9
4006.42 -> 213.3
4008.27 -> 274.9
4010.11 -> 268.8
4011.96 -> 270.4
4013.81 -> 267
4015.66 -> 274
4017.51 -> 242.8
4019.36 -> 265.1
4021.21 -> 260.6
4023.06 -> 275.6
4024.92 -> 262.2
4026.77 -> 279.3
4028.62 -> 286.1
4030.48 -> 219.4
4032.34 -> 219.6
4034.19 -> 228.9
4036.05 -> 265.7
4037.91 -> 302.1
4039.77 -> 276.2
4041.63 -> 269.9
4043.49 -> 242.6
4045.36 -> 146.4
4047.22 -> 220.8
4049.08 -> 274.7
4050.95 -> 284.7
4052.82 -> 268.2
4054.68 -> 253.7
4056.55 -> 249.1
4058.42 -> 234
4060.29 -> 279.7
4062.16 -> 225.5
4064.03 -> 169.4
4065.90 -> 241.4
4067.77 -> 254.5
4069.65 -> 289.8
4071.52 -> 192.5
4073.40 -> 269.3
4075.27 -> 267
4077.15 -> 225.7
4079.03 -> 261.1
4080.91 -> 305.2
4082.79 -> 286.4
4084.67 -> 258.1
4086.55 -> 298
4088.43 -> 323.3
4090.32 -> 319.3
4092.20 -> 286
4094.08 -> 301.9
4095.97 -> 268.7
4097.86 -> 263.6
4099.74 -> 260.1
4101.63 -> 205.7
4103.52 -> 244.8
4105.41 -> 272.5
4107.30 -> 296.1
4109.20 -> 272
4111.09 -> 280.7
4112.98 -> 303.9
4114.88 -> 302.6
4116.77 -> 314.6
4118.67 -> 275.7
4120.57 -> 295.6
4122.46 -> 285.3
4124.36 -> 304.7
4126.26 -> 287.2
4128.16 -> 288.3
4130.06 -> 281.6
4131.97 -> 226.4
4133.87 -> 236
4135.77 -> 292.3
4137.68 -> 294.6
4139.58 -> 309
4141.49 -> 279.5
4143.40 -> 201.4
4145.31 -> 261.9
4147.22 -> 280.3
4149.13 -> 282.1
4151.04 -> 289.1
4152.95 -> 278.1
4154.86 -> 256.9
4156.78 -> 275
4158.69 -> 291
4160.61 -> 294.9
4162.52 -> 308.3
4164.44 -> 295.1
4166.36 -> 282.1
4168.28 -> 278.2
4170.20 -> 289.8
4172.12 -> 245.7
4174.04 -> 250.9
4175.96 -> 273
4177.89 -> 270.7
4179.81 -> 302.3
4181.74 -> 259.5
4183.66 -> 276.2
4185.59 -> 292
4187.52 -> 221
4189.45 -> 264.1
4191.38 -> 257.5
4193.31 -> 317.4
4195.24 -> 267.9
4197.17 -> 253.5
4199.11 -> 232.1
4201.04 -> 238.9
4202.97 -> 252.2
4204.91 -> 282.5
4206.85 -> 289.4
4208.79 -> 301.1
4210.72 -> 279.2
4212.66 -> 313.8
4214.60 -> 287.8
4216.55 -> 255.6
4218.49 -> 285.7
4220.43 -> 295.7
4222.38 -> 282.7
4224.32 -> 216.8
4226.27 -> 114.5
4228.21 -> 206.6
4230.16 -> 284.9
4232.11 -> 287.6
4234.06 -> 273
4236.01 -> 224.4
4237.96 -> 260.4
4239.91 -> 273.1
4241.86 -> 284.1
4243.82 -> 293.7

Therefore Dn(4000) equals 1.9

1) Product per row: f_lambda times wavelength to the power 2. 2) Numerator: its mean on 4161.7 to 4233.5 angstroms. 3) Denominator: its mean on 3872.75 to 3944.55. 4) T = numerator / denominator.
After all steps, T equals 2.1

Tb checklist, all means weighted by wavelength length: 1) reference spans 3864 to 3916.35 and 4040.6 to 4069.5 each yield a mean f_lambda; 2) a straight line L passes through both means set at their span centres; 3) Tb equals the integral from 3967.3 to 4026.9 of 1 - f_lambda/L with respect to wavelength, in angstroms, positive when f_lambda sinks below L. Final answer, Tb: -2.5 angstroms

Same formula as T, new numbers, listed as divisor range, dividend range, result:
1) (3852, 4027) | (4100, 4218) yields 1.76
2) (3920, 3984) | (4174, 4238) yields 2.21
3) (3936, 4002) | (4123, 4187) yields 1.73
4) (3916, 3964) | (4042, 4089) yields 1.98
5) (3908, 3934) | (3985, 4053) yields 1.81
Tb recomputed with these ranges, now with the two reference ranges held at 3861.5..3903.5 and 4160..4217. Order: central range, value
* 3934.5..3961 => 4.5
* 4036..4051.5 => -2.4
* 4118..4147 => -2.5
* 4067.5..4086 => -2.4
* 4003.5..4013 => -2.1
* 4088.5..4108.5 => -2.9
